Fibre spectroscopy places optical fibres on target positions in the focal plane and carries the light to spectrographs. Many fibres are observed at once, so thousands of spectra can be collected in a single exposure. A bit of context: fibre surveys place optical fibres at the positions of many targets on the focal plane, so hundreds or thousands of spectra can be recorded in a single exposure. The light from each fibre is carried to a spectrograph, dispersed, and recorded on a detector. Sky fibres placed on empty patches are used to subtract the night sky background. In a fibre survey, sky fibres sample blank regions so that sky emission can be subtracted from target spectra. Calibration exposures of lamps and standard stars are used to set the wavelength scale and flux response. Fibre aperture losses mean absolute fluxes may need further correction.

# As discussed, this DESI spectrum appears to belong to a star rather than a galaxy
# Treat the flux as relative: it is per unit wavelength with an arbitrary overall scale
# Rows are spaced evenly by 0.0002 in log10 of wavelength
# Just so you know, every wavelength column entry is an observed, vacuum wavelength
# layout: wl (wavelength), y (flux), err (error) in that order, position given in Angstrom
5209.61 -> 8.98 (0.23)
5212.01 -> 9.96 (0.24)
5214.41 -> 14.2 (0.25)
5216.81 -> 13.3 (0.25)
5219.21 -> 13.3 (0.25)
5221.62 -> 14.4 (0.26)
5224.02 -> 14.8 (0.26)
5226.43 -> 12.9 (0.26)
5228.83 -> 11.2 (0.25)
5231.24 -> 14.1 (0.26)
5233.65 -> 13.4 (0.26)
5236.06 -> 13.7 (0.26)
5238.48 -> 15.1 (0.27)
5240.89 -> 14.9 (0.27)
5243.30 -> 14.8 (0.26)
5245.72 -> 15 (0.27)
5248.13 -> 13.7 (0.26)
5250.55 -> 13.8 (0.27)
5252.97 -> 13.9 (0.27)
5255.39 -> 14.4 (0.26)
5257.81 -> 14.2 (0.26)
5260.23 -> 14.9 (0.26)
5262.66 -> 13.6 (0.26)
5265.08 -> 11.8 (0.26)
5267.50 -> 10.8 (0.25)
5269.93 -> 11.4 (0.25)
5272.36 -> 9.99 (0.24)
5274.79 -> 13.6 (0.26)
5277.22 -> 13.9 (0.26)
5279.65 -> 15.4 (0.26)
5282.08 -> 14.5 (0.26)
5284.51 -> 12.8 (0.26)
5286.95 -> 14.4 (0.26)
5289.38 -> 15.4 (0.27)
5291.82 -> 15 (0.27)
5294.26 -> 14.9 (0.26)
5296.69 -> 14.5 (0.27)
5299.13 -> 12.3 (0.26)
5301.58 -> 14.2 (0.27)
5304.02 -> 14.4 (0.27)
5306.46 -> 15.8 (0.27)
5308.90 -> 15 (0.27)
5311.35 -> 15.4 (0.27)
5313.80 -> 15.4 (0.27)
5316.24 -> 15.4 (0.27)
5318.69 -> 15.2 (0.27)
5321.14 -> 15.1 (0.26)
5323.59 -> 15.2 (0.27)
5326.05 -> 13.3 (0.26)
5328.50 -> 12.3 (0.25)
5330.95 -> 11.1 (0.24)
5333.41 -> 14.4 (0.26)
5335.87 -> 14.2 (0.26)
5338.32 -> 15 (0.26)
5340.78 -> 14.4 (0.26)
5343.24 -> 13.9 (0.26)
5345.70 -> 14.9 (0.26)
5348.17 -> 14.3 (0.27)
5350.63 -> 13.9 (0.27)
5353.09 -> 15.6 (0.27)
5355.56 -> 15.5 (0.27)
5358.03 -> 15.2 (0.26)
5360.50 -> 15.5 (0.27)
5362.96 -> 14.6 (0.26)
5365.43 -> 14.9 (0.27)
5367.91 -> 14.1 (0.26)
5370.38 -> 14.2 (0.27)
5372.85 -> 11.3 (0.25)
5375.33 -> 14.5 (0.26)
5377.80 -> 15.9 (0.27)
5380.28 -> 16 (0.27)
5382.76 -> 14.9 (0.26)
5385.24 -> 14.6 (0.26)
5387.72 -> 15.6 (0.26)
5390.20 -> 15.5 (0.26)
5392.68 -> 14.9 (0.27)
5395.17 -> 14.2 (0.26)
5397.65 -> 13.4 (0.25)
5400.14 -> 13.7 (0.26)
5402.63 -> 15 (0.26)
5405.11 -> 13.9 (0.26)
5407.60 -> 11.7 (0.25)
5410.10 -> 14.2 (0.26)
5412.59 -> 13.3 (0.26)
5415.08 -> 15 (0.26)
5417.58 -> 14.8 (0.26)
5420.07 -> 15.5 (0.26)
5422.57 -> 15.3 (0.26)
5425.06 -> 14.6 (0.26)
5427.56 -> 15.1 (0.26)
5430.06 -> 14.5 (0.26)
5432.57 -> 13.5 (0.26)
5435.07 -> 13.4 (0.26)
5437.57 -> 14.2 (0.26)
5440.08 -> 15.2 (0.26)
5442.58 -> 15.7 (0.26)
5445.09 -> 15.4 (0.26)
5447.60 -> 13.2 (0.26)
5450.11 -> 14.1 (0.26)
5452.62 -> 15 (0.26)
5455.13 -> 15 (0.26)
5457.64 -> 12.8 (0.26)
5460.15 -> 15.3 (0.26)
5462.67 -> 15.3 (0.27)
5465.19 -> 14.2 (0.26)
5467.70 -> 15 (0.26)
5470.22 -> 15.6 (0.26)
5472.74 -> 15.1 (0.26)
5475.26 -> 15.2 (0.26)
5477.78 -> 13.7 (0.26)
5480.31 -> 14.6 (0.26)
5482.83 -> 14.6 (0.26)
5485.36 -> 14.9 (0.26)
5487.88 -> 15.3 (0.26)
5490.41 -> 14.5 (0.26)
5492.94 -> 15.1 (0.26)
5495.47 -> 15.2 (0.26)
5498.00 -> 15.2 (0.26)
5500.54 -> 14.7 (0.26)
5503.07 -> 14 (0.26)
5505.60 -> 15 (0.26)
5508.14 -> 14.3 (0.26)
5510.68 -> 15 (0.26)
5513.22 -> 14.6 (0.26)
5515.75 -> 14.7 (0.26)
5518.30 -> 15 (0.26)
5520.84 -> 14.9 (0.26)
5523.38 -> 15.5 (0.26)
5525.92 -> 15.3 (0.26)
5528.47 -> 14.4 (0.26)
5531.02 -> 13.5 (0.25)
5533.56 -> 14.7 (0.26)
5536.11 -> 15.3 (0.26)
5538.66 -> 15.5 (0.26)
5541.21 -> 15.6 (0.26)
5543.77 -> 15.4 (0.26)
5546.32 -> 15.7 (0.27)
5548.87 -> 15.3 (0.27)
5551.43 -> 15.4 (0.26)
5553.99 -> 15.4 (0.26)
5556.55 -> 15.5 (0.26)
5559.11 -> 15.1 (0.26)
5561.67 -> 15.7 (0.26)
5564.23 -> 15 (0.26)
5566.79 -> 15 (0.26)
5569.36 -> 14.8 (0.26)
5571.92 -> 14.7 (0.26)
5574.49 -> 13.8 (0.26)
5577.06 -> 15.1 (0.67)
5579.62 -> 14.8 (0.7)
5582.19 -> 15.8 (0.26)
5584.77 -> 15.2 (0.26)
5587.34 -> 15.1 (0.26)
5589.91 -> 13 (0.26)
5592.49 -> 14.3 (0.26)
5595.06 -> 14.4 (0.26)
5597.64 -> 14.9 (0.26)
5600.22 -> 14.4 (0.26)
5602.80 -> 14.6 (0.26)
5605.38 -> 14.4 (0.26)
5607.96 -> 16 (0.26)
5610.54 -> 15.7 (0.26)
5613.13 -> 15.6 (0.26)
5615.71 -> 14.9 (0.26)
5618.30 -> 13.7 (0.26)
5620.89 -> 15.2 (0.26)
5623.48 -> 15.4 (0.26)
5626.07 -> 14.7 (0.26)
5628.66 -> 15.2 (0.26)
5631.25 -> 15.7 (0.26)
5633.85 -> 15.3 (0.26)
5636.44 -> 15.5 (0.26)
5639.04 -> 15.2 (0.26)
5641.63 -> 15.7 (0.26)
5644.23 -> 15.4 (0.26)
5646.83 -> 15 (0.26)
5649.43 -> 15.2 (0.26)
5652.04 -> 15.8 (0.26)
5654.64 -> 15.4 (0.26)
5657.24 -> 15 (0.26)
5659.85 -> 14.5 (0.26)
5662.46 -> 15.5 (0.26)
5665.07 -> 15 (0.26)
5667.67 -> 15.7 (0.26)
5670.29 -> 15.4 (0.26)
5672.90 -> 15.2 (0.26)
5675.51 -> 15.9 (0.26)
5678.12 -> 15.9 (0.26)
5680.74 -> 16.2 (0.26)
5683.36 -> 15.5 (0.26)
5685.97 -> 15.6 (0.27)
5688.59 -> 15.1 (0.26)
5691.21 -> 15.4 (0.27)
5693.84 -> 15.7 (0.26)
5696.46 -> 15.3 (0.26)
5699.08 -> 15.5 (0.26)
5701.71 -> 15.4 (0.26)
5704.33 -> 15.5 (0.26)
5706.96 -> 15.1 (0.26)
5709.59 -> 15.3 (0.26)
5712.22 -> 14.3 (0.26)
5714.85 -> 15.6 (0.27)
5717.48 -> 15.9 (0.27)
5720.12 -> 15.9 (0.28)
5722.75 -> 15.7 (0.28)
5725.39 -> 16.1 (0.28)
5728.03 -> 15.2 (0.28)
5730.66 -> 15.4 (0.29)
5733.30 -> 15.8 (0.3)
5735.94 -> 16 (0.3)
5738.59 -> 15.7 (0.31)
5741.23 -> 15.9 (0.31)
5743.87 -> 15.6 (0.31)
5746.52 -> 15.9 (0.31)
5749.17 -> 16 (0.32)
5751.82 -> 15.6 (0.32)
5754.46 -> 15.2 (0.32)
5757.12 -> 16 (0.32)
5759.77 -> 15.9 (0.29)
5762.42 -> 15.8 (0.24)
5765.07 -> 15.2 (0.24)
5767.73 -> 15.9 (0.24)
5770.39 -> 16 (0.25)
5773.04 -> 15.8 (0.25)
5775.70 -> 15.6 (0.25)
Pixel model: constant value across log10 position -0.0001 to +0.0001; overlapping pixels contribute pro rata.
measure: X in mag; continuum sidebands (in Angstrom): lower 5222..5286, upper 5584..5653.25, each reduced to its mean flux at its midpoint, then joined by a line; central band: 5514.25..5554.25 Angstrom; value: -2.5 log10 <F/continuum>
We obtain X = -0.03 mag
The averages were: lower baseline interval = 13.6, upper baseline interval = 15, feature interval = 15.1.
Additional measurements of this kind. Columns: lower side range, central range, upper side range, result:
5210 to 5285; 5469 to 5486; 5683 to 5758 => -0.03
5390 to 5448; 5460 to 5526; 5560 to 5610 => -0.02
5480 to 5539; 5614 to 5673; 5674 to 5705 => 0.01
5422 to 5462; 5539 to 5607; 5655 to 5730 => 0.00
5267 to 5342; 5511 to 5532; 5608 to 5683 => 0.01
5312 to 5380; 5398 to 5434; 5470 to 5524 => 0.03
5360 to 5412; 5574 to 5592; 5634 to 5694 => 0.03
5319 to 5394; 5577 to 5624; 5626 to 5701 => 0.03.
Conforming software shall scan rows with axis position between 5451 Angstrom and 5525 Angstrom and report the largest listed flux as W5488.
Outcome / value 15.6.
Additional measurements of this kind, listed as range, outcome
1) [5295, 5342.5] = 15.8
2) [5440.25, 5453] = 15.7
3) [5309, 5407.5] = 16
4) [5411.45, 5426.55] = 15.5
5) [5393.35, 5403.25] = 15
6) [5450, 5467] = 15.3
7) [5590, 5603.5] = 14.9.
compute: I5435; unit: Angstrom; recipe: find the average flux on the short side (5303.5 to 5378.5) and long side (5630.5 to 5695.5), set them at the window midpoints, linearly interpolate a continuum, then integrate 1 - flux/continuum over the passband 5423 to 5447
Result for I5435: 0.3 Angstrom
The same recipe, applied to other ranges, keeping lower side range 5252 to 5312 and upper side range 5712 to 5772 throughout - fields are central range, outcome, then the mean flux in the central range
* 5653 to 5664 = 0.2 Angstrom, 15.1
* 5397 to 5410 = 0.7 Angstrom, 13.6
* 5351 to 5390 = -1.7 Angstrom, 14.8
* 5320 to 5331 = 0.3 Angstrom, 13.6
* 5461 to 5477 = -0.5 Angstrom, 15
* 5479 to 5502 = -0.3 Angstrom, 14.9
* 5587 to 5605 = 0.9 Angstrom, 14.3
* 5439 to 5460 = -0.1 Angstrom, 14.6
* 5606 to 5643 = -0.1 Angstrom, 15.3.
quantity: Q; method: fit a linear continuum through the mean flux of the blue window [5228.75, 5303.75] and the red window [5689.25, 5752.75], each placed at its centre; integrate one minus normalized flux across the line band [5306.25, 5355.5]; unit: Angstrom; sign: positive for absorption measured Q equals -1.6 Angstrom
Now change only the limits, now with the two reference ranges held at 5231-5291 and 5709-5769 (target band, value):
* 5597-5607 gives 0.3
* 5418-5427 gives -0.4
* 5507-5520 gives 0.0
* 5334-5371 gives -1.5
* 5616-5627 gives 0.3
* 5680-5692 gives -0.1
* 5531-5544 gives -0.2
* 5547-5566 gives -0.5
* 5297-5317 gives -1.1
